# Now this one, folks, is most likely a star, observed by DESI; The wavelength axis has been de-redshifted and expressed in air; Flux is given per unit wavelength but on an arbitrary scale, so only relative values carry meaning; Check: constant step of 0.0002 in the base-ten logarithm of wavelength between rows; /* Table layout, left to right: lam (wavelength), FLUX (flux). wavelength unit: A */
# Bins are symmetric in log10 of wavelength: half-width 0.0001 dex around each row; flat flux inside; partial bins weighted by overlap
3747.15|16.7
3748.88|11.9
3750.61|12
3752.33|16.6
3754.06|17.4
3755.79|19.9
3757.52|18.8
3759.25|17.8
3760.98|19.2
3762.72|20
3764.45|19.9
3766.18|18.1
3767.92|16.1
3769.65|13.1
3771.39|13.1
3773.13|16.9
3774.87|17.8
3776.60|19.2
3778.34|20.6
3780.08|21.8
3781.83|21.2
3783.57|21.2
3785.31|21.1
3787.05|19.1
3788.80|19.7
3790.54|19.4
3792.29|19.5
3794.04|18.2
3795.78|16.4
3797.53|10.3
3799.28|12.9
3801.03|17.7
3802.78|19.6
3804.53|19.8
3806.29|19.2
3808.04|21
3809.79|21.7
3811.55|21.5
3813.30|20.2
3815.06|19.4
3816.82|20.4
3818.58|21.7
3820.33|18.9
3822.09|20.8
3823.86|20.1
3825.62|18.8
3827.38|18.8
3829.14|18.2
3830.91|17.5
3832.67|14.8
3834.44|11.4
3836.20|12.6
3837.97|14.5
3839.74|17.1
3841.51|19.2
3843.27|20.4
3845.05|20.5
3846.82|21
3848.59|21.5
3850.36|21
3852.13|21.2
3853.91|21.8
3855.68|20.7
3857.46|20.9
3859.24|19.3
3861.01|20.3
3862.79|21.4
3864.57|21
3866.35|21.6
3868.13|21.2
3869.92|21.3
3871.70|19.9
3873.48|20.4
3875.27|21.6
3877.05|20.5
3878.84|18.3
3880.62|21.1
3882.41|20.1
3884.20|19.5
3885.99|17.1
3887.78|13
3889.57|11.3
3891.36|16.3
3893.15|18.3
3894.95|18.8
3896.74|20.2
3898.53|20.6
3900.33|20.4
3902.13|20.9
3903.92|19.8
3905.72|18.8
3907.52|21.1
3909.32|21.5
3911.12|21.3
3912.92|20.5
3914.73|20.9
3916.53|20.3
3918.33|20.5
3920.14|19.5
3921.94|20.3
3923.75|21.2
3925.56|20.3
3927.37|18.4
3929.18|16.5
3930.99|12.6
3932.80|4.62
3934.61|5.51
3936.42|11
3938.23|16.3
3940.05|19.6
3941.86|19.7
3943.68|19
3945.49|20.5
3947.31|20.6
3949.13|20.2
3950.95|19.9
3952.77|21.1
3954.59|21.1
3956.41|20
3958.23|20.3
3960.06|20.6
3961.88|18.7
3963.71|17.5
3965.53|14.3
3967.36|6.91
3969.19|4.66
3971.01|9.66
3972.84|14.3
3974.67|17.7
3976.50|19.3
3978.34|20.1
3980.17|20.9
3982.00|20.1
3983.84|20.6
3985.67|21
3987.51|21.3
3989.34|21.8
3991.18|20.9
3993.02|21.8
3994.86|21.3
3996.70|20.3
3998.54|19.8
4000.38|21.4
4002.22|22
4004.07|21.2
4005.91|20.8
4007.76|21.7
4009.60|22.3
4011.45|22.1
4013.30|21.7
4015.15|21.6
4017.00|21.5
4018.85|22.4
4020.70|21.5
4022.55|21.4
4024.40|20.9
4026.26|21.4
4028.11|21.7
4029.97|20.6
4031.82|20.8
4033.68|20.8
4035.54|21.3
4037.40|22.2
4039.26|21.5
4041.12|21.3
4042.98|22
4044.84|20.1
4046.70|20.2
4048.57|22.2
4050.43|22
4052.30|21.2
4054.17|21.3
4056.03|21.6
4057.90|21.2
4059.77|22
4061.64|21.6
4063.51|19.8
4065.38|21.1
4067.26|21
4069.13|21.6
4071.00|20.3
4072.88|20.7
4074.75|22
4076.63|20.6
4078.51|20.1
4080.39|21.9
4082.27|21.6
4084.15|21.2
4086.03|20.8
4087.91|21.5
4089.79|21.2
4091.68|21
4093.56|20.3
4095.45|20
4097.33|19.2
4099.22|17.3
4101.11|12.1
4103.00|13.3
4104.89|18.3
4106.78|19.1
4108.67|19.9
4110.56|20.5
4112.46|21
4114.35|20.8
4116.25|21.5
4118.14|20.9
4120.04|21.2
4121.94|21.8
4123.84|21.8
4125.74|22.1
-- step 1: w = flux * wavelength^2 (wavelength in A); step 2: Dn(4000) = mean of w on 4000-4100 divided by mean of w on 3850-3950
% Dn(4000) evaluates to 1.21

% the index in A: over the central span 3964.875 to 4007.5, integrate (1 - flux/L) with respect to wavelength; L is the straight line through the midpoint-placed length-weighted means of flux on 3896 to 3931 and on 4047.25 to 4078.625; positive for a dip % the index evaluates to 4.44 A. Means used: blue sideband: 20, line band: 18.4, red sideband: 21.2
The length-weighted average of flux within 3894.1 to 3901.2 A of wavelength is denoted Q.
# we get 20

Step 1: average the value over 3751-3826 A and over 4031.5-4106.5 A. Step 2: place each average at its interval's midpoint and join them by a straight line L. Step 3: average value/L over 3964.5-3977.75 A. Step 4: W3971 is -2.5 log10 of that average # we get 0.49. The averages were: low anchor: 18.7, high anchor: 20.5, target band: 12.6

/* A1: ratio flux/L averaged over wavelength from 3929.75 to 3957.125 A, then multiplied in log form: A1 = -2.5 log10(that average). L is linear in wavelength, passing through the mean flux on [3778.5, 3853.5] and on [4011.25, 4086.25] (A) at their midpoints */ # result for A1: 0.20 mag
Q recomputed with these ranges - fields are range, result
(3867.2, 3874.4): 20.7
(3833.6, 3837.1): 12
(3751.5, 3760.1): 18.1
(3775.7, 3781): 20.5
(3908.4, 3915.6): 21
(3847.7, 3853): 21.3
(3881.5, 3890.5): 16.2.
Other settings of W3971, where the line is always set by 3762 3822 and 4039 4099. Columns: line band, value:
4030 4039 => -0.03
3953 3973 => 0.28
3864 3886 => -0.05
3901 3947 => 0.10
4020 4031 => -0.03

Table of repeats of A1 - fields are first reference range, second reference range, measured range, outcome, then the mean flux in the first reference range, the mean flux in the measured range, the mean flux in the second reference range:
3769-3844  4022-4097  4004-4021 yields -0.057 mag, 18.3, 21.7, 21.1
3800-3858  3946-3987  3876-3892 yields 0.066 mag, 19.2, 17.5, 17.8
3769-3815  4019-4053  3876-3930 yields 0.032 mag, 18.6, 19.3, 21.3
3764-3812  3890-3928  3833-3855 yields 0.038 mag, 18.4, 18.5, 19.9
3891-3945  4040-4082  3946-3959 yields -0.085 mag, 18.2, 20.5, 21.2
